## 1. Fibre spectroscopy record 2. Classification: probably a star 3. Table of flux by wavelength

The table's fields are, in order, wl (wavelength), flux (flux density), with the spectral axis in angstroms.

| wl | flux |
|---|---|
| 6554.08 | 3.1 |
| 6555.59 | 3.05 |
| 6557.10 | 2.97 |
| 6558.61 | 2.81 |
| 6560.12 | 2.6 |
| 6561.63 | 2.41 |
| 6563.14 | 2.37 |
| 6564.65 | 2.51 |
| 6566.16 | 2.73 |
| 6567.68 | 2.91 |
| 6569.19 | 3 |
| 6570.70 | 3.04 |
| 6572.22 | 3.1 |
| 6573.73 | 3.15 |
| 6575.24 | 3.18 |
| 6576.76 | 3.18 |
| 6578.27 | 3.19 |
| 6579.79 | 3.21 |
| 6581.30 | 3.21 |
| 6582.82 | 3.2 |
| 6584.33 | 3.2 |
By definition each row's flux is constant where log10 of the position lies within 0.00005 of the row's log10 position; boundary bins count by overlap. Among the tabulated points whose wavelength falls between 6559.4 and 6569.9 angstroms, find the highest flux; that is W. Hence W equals 3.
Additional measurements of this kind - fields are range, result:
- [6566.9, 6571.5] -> 3.04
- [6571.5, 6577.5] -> 3.18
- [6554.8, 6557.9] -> 3.05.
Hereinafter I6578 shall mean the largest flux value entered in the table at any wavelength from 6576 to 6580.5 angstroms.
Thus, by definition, 3.21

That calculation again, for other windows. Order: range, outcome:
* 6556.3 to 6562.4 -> 2.97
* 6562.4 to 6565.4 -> 2.51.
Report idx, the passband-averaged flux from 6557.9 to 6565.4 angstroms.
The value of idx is 2.54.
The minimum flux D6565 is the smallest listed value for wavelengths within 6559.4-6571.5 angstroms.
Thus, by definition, 2.37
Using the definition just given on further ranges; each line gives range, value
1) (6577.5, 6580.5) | 3.19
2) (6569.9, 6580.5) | 3.04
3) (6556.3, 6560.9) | 2.6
